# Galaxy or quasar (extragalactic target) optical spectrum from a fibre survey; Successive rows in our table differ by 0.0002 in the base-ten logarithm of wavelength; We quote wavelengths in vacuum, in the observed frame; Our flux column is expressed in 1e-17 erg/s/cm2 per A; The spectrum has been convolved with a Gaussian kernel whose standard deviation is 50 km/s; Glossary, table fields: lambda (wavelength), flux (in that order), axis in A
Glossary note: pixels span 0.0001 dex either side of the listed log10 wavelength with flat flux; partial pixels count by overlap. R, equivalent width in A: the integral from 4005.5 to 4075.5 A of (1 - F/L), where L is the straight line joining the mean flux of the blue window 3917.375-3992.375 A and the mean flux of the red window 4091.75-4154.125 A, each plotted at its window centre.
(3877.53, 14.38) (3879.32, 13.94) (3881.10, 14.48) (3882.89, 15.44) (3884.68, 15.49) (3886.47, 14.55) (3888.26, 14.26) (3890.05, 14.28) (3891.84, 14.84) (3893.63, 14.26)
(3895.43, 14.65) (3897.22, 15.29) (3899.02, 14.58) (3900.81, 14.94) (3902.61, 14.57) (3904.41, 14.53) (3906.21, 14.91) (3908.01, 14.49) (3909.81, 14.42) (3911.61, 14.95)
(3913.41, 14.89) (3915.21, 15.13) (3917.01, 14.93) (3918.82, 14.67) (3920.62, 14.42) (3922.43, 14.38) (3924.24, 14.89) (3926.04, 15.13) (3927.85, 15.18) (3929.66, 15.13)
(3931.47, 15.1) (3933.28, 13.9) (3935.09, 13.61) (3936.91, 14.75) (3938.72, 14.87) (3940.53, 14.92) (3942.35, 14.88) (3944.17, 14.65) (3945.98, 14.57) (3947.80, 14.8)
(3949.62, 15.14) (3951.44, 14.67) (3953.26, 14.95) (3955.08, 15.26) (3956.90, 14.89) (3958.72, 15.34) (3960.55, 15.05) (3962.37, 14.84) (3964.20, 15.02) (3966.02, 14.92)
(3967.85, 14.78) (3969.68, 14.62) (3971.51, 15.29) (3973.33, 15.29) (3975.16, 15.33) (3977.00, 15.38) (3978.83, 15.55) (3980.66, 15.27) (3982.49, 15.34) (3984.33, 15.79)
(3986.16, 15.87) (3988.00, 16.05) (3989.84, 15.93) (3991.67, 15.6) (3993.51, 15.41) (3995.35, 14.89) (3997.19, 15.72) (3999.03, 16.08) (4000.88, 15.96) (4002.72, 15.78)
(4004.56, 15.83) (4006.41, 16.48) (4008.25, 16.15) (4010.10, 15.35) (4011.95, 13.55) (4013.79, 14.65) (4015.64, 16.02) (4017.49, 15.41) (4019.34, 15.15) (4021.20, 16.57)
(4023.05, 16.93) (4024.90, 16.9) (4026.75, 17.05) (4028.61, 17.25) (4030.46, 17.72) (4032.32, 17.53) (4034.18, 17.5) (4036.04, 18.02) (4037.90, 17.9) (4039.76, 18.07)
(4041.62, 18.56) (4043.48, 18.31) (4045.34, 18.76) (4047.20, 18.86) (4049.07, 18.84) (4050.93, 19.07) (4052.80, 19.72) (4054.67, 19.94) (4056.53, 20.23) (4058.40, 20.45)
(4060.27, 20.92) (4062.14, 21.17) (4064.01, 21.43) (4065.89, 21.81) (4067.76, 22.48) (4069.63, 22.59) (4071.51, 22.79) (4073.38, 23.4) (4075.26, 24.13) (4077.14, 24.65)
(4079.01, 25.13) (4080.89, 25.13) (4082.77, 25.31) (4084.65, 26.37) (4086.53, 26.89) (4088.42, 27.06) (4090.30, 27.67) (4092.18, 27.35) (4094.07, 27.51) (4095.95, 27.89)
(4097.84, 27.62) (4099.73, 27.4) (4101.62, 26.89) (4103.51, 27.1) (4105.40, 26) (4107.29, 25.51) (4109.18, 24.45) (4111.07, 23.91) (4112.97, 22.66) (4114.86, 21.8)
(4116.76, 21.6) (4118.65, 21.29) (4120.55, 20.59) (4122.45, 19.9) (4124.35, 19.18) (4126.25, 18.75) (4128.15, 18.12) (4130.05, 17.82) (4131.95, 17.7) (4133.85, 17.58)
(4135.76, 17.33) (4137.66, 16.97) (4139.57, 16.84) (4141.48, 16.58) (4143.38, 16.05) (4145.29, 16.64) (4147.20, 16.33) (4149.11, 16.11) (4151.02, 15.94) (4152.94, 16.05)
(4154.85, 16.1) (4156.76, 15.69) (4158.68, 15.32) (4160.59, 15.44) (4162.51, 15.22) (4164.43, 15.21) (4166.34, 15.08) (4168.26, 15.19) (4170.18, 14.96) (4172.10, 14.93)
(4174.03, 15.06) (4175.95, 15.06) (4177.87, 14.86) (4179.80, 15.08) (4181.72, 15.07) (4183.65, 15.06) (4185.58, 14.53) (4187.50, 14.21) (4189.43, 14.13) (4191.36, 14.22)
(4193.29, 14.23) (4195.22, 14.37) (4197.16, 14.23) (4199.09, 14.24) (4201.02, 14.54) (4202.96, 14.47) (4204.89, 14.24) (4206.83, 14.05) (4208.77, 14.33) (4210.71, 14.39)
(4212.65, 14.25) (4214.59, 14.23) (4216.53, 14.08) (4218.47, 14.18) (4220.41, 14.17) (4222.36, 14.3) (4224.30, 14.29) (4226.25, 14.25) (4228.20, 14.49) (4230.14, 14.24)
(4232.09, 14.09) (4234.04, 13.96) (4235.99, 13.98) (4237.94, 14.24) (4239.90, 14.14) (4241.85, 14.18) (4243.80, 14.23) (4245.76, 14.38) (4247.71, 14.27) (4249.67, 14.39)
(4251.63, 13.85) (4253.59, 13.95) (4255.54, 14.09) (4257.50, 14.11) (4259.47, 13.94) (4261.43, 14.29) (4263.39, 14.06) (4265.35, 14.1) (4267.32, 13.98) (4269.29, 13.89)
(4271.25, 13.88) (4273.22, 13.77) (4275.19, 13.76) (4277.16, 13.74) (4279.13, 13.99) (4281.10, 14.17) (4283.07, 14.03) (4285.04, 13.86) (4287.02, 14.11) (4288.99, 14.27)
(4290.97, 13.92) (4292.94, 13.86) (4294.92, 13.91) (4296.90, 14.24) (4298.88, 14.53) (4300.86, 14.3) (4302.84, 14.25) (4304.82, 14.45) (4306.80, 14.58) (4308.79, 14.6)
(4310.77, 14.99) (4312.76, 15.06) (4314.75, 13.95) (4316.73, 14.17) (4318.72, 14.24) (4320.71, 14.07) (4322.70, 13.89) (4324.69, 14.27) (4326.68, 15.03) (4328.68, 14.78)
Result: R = -1.9 A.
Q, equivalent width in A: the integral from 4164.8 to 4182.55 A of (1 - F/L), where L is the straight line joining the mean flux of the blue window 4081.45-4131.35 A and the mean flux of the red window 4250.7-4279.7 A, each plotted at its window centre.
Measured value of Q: 4.3 A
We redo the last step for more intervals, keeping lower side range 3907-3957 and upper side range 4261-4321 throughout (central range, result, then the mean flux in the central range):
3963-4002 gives -2.0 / 15.4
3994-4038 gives -4.8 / 16.2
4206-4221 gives 0.1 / 14.2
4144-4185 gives -3.0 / 15.4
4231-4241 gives 0.1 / 14.1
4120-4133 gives -3.9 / 18.8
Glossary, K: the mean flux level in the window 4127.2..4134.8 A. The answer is 17.8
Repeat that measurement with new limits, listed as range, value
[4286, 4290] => 14.2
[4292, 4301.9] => 14.2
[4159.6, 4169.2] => 15.2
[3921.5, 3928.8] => 14.9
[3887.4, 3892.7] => 14.5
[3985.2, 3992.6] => 15.9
